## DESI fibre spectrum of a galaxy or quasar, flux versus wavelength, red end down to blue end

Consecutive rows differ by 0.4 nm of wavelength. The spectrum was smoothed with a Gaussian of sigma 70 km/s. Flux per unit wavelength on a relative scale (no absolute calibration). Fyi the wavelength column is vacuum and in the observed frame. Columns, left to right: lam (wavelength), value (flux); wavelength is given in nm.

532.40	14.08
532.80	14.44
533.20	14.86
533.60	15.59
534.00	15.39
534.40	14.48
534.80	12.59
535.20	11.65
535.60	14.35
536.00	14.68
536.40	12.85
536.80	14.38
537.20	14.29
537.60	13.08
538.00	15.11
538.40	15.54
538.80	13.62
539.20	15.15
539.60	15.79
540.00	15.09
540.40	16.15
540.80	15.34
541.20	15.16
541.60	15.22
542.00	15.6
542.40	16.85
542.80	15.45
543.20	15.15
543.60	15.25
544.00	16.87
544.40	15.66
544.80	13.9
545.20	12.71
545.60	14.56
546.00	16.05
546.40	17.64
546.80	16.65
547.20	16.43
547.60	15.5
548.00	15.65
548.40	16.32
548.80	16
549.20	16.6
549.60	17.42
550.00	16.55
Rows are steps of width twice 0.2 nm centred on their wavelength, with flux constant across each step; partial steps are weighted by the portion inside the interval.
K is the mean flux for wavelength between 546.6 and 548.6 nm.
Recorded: 16.1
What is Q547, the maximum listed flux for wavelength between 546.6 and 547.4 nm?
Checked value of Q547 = 16.65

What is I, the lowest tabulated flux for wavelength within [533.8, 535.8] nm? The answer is 11.65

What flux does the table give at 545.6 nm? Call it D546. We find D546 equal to 14.56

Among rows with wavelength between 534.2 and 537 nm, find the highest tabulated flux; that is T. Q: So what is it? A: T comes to 14.68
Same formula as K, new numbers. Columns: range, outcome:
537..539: 14.3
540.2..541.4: 15.5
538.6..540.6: 15.2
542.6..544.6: 15.7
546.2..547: 17.1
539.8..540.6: 15.6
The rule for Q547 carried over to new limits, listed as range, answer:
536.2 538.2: 15.11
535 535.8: 14.35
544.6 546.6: 17.64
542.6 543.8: 15.45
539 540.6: 16.15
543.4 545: 16.87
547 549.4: 16.6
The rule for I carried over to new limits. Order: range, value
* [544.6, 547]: 12.71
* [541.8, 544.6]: 15.15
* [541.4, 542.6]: 15.22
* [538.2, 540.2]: 13.62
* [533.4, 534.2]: 15.39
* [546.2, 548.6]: 15.5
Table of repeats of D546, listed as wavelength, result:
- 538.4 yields 15.54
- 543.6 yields 15.25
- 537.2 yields 14.29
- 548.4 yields 16.32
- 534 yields 15.39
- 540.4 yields 16.15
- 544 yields 16.87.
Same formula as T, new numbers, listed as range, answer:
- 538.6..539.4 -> 15.15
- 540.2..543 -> 16.85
